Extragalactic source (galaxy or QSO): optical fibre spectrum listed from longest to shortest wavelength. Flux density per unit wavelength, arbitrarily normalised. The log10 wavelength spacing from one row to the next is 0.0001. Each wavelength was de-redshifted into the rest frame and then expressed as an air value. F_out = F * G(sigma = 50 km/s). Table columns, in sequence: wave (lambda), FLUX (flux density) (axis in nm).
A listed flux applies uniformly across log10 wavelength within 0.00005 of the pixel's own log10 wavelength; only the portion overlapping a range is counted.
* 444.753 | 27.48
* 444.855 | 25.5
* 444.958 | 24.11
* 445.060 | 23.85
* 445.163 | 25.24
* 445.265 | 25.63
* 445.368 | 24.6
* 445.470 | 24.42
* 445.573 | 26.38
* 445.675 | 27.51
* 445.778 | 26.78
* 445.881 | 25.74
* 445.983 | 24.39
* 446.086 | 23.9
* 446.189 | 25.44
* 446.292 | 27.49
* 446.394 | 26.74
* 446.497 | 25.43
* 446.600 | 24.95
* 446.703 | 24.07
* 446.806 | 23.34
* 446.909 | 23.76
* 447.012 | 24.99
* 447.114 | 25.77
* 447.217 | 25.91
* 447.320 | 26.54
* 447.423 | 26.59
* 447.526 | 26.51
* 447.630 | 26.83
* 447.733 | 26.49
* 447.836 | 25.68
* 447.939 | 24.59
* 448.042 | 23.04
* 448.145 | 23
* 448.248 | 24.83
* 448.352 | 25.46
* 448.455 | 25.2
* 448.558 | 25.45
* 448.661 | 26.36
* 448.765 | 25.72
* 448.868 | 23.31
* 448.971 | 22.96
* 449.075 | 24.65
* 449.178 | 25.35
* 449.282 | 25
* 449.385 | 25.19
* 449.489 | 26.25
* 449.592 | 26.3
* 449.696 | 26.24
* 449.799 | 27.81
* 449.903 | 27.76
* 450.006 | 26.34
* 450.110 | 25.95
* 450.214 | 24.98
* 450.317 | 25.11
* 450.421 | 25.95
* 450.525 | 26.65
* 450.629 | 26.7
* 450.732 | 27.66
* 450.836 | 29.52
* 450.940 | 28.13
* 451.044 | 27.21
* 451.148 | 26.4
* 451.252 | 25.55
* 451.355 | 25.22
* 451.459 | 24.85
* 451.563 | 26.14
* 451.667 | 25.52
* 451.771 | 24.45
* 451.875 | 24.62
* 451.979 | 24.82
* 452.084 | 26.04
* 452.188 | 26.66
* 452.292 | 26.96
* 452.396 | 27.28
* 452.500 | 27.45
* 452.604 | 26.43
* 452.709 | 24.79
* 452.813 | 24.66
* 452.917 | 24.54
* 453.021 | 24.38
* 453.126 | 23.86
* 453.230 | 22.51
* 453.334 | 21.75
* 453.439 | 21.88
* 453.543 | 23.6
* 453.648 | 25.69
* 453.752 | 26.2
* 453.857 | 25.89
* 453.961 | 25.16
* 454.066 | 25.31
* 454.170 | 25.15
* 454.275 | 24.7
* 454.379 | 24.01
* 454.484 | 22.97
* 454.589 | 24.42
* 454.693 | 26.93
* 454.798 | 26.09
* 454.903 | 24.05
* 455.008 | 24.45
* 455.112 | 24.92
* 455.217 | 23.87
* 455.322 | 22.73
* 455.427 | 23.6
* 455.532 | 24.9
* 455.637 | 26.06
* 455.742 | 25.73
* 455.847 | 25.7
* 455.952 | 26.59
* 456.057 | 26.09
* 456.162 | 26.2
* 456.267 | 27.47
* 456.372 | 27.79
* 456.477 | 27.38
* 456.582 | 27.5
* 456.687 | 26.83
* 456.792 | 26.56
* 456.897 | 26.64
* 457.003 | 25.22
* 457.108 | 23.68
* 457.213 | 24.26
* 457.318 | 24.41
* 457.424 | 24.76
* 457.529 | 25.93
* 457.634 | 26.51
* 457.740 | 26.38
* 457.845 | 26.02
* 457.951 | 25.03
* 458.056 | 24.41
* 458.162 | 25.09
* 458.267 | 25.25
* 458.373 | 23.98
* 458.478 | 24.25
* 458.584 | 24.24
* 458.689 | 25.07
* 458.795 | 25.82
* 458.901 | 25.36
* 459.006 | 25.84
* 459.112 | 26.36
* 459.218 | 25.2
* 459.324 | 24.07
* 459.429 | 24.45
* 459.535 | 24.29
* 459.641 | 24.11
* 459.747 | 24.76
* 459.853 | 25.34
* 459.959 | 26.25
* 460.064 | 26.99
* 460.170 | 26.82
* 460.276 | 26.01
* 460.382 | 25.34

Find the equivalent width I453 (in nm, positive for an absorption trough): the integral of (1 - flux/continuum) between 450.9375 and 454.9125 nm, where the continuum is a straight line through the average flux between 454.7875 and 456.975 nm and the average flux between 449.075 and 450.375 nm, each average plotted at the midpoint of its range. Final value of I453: 0.107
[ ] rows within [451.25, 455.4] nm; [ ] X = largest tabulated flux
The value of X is 27.45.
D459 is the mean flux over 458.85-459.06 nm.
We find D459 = 25.7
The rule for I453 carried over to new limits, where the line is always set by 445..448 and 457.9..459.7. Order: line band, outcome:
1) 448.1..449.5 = 0.03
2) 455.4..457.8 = -0.09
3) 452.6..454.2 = 0.05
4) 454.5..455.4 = 0.02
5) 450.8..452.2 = -0.04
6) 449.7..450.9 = -0.07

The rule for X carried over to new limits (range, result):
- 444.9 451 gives 29.52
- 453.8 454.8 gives 26.93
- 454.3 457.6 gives 27.79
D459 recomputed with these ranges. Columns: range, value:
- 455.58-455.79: 25.9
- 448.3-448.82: 25.6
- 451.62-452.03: 24.9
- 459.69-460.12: 25.9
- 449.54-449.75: 26.4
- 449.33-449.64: 25.9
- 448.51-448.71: 25.9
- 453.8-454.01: 25.5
